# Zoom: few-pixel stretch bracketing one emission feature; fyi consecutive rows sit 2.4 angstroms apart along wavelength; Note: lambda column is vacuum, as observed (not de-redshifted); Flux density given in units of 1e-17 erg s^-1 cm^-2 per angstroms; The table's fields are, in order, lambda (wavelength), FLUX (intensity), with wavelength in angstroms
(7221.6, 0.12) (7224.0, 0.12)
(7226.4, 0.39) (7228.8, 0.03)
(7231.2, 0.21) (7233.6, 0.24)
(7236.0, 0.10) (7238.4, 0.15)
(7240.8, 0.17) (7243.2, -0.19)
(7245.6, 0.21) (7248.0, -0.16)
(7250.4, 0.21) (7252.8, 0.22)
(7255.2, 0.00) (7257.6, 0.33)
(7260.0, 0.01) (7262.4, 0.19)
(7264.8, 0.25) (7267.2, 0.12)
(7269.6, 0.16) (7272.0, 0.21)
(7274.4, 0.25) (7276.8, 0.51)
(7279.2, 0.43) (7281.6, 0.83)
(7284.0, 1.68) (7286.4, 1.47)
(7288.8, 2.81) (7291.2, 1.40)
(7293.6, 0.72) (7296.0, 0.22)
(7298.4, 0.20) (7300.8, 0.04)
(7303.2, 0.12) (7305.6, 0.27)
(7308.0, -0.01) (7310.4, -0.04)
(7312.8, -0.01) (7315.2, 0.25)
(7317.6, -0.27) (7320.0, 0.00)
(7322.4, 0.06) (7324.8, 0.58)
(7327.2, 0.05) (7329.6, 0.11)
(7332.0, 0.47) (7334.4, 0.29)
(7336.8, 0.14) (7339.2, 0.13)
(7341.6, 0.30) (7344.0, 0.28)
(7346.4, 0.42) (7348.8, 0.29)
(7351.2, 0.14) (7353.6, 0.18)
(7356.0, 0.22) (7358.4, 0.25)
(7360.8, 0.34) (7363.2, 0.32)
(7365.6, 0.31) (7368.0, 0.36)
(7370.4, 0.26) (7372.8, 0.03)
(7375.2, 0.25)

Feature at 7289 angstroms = [O II]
